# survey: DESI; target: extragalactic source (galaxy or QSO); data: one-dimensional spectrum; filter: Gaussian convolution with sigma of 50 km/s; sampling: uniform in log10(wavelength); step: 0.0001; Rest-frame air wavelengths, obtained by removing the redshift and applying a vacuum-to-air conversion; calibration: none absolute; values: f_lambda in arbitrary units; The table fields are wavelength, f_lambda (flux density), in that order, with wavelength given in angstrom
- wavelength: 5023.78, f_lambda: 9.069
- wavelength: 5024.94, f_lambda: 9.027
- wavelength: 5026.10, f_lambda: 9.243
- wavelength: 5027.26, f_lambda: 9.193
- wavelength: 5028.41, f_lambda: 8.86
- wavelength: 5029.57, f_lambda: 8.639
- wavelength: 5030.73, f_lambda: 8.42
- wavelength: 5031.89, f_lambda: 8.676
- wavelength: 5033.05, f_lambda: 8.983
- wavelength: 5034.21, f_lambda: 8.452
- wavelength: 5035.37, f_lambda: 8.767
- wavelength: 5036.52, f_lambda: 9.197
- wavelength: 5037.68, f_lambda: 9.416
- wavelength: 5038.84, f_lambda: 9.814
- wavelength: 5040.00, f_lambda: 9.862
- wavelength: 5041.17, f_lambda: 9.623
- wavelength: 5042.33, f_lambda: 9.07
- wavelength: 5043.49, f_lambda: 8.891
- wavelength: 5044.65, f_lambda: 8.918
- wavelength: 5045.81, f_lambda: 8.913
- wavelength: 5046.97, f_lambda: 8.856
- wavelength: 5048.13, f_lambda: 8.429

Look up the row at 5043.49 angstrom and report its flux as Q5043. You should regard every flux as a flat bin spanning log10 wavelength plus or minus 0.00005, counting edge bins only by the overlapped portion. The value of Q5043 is 8.891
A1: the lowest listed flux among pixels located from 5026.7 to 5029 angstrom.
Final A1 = 8.86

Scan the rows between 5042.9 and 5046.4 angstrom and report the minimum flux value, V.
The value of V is 8.891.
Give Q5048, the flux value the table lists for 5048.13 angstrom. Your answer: 8.429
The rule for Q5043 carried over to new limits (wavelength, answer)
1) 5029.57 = 8.639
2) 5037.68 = 9.416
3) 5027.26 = 9.193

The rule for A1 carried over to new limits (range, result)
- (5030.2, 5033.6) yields 8.42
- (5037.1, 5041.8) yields 9.416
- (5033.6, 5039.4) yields 8.452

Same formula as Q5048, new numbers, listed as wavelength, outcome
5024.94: 9.027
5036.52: 9.197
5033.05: 8.983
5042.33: 9.07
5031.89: 8.676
